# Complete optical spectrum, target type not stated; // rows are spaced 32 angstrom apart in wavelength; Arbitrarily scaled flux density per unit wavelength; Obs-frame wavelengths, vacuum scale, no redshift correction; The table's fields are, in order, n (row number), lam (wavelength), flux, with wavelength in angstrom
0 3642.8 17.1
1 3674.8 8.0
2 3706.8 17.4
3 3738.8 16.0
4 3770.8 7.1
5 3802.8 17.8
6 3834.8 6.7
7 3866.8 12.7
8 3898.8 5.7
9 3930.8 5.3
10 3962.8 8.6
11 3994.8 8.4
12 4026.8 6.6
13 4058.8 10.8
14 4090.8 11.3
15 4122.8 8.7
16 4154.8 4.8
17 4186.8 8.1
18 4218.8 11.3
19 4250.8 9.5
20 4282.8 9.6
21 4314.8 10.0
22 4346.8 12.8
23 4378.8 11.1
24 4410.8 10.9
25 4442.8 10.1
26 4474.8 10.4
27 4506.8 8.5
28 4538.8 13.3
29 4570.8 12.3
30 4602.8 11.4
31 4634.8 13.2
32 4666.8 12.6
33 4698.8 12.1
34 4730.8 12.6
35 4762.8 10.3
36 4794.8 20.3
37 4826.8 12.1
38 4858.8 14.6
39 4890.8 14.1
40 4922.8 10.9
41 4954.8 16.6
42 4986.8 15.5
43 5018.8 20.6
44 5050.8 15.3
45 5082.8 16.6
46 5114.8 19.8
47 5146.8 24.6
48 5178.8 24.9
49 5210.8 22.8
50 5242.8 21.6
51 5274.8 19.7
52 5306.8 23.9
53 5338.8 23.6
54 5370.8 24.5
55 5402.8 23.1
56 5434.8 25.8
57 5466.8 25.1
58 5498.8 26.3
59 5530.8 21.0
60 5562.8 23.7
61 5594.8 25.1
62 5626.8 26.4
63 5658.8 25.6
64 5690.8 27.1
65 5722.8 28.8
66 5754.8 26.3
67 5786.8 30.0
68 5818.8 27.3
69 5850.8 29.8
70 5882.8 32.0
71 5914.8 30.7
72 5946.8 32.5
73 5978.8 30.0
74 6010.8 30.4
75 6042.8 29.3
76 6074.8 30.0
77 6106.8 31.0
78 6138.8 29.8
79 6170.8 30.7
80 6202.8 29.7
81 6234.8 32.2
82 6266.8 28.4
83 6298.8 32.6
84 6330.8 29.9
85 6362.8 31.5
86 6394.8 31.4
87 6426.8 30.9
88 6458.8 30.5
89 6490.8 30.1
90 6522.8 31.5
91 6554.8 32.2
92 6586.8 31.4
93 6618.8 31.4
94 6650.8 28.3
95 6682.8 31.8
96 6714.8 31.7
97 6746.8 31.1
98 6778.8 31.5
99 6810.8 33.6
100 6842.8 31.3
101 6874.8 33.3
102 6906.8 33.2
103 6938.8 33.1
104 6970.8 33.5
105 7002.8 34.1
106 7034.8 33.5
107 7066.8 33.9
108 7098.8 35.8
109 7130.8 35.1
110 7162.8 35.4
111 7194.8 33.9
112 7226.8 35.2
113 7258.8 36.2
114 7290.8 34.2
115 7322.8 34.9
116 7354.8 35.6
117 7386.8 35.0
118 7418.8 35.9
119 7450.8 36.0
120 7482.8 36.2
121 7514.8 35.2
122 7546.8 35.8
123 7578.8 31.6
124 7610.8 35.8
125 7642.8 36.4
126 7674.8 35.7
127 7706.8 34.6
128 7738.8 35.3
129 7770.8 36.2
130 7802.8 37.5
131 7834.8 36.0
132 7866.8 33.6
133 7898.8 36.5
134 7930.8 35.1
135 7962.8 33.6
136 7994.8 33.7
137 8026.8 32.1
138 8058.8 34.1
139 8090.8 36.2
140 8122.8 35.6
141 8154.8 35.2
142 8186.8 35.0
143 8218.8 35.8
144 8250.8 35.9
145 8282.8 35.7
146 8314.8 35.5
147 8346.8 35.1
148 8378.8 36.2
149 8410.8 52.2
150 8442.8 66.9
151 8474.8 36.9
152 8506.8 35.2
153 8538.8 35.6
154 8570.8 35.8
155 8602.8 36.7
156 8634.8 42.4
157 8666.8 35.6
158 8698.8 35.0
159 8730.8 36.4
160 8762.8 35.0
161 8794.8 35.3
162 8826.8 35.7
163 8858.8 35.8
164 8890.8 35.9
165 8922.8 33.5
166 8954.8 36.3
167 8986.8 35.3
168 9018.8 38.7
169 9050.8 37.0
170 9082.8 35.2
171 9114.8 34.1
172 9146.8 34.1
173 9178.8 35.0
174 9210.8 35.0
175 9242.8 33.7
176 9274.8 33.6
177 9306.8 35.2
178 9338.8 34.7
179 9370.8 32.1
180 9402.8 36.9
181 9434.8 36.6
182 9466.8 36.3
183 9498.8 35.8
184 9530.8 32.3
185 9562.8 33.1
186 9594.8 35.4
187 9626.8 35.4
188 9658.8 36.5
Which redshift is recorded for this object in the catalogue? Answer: 0.28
